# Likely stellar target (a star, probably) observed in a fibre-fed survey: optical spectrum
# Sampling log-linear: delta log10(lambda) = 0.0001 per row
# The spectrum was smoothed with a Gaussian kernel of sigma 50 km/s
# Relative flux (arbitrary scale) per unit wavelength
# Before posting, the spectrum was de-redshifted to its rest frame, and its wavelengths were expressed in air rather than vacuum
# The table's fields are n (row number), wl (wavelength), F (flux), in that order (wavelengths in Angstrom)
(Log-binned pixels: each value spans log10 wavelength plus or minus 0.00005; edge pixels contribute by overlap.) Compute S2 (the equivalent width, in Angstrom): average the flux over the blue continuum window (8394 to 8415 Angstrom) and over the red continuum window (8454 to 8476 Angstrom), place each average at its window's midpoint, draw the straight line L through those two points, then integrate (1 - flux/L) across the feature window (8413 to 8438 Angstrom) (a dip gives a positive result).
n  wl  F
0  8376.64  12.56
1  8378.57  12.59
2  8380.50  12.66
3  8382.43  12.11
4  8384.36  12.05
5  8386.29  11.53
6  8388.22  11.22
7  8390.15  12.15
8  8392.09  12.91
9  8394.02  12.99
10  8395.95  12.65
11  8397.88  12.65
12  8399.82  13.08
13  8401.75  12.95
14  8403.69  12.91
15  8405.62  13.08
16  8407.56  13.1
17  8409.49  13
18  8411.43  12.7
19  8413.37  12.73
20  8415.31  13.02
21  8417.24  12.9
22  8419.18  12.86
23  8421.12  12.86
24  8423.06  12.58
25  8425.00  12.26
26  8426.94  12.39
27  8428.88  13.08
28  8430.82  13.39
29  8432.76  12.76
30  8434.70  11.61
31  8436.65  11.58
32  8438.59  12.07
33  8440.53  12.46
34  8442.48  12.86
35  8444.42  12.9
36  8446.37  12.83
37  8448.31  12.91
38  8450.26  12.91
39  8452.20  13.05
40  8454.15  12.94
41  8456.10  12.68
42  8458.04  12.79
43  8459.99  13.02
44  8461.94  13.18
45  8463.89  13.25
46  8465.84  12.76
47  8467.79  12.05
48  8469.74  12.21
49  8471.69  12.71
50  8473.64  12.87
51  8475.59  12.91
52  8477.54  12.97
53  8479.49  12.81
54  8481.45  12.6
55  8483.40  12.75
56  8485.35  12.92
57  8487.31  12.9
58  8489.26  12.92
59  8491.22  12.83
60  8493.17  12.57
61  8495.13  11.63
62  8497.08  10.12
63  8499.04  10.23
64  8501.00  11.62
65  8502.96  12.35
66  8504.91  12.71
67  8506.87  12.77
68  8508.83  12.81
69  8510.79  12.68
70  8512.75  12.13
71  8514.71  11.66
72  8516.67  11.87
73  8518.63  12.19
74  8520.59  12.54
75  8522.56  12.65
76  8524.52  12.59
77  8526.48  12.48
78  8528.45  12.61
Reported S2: 0.5 Angstrom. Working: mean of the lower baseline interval 12.9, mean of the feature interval 12.6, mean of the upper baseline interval 12.8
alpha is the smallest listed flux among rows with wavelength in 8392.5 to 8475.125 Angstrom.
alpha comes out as 11.58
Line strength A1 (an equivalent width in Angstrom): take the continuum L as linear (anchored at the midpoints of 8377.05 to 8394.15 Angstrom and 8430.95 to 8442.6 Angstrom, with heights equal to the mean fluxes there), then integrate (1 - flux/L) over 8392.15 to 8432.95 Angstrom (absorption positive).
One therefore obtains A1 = -2.1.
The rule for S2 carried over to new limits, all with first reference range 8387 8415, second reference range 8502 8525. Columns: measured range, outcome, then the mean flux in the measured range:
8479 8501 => 0.54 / 12.2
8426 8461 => -0.22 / 12.7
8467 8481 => -0.15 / 12.7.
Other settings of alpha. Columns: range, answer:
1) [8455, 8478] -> 12.05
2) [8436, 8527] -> 10.12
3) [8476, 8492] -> 12.6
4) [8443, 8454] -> 12.83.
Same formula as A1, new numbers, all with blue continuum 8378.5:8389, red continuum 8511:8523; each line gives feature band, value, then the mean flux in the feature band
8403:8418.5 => -1.2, 12.9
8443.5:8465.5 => -1.5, 12.9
